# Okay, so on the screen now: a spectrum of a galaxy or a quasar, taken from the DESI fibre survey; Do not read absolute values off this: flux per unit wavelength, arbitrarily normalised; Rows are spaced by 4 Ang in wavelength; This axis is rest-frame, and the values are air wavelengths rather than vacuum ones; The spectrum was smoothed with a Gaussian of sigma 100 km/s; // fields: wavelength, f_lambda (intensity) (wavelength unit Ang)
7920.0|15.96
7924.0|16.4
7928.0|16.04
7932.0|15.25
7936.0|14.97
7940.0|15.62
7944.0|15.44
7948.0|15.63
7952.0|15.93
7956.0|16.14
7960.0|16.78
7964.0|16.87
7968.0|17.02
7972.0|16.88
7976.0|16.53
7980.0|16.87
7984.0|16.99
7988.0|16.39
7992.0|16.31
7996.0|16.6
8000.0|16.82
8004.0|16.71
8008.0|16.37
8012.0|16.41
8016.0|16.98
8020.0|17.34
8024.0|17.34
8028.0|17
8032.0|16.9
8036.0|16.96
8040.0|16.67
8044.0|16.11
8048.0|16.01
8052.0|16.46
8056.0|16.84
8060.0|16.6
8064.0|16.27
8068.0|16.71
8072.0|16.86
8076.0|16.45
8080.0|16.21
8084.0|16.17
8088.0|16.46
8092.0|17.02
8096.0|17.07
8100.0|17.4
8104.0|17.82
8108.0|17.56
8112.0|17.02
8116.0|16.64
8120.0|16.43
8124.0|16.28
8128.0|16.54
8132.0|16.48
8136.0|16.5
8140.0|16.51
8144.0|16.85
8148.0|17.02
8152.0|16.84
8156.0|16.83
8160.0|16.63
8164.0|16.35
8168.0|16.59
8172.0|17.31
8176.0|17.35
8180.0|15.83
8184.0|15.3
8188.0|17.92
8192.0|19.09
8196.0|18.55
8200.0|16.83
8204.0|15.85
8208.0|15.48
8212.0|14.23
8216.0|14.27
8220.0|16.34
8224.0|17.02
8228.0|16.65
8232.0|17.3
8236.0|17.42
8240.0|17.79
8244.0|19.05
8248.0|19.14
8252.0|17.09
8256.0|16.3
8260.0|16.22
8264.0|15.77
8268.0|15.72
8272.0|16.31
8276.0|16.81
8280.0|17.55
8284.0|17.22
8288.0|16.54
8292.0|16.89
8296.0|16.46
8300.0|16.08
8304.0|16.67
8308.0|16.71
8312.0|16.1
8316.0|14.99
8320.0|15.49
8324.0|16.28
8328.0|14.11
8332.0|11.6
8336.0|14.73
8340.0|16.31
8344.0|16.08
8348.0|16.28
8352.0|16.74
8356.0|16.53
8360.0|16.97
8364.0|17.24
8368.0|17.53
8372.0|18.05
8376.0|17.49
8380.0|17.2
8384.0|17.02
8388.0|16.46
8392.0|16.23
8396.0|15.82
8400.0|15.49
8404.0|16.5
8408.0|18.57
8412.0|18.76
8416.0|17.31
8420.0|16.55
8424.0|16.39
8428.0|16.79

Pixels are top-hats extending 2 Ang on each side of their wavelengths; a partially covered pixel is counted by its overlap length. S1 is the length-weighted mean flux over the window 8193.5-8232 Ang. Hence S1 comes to 16.2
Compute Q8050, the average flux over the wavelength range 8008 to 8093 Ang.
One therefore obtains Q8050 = 16.6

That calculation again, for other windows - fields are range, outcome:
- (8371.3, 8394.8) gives 17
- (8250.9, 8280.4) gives 16.4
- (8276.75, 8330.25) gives 16.2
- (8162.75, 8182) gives 16.7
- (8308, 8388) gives 16.2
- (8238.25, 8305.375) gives 16.9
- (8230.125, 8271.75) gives 17.1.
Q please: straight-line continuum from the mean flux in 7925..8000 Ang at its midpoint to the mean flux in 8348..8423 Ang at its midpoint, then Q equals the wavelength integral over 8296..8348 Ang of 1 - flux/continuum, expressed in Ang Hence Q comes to 4.26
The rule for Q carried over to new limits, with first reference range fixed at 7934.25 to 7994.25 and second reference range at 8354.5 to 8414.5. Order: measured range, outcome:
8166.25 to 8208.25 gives -0.7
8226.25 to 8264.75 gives -1.2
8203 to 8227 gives 1.7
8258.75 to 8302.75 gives 0.9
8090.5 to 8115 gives -1.1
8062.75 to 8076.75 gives -0.1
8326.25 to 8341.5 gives 2.6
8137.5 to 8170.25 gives -0.1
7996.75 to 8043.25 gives -1.2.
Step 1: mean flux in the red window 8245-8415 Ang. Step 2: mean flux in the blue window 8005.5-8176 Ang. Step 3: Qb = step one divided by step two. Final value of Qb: 0.99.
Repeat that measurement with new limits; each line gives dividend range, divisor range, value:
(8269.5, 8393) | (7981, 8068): 0.98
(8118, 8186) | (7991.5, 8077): 0.99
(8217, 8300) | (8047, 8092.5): 1.03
